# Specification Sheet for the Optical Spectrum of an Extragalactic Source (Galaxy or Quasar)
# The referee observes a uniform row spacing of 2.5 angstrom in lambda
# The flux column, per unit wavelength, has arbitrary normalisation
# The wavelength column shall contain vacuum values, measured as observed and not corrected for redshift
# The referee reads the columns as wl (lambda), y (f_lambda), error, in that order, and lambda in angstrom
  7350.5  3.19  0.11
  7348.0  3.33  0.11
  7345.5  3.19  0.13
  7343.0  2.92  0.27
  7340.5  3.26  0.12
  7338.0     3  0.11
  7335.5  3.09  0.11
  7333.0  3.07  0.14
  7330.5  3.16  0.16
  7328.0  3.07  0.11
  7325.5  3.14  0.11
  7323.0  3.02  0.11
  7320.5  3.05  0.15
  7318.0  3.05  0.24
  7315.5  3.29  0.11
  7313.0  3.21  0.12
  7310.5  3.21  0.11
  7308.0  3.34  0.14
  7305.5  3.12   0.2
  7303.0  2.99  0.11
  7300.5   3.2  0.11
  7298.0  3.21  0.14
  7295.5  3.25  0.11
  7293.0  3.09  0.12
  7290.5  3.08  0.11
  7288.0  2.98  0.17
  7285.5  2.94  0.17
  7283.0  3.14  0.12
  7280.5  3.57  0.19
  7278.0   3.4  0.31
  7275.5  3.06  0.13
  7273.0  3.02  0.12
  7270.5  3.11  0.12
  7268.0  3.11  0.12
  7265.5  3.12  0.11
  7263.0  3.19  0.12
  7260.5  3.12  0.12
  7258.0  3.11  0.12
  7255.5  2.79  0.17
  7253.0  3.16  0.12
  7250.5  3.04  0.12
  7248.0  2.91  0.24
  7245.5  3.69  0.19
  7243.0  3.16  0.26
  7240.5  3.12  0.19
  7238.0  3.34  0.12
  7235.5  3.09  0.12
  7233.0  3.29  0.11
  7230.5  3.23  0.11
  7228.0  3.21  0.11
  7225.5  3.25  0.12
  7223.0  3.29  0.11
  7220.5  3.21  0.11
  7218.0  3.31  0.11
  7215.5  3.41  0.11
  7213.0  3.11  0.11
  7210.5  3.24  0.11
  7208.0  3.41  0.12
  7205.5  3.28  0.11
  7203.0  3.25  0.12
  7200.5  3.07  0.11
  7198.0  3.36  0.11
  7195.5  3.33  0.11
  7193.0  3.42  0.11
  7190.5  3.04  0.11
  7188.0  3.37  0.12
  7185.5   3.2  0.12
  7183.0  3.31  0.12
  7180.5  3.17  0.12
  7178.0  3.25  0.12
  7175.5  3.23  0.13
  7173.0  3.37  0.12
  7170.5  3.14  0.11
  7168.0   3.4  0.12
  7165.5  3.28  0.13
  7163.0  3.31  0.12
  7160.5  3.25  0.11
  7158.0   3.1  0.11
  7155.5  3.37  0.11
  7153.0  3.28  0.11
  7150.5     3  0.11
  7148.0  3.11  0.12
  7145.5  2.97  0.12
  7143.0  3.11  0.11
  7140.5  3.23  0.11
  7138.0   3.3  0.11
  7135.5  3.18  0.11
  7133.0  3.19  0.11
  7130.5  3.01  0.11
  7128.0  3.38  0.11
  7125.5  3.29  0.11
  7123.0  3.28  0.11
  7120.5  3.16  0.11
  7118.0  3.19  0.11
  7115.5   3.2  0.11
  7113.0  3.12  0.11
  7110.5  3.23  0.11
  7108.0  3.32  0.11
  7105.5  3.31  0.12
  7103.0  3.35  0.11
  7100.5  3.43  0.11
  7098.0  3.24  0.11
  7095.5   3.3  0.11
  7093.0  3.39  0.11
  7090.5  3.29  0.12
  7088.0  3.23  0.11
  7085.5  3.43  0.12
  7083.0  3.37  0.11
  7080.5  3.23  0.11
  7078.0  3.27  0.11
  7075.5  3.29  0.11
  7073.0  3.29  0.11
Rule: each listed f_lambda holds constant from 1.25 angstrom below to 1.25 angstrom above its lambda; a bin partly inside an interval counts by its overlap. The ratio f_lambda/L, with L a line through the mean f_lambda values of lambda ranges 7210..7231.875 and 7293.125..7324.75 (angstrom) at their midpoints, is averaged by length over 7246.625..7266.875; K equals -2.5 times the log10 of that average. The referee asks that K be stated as 0.053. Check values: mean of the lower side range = 3.25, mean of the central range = 3.06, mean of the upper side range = 3.16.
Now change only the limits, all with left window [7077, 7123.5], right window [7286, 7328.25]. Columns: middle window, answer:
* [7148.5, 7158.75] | 0.019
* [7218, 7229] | -0.019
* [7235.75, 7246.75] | -0.042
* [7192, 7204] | -0.024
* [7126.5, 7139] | 0.015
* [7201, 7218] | -0.024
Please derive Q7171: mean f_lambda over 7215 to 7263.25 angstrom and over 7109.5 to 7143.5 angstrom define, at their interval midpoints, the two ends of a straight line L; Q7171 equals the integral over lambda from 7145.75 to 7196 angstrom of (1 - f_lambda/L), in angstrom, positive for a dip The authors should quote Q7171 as -0.6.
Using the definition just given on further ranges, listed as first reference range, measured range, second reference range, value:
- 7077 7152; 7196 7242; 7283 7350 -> -1.00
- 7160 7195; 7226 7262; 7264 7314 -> 0.44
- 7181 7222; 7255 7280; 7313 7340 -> 0.43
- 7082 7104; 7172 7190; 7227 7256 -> -0.10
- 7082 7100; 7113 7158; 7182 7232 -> 1.57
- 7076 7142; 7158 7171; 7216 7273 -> -0.15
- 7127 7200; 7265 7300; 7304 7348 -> 0.09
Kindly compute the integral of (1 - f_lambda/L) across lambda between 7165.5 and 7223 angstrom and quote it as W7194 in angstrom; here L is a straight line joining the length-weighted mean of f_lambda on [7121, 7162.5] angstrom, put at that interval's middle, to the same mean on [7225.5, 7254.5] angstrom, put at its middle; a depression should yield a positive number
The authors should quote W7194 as -1.3 angstrom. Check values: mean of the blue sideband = 3.19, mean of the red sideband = 3.2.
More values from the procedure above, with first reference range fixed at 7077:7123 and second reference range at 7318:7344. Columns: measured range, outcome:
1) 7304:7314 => -0.4 angstrom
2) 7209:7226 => -0.5 angstrom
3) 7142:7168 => 0.3 angstrom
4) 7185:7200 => -0.4 angstrom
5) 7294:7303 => -0.2 angstrom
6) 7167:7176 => -0.2 angstrom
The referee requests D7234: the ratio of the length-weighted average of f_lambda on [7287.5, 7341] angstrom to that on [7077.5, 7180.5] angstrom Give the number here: 1.0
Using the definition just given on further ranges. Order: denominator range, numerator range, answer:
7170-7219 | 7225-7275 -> 0.96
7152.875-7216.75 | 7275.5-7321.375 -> 0.97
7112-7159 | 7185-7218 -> 1.03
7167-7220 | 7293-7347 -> 0.96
